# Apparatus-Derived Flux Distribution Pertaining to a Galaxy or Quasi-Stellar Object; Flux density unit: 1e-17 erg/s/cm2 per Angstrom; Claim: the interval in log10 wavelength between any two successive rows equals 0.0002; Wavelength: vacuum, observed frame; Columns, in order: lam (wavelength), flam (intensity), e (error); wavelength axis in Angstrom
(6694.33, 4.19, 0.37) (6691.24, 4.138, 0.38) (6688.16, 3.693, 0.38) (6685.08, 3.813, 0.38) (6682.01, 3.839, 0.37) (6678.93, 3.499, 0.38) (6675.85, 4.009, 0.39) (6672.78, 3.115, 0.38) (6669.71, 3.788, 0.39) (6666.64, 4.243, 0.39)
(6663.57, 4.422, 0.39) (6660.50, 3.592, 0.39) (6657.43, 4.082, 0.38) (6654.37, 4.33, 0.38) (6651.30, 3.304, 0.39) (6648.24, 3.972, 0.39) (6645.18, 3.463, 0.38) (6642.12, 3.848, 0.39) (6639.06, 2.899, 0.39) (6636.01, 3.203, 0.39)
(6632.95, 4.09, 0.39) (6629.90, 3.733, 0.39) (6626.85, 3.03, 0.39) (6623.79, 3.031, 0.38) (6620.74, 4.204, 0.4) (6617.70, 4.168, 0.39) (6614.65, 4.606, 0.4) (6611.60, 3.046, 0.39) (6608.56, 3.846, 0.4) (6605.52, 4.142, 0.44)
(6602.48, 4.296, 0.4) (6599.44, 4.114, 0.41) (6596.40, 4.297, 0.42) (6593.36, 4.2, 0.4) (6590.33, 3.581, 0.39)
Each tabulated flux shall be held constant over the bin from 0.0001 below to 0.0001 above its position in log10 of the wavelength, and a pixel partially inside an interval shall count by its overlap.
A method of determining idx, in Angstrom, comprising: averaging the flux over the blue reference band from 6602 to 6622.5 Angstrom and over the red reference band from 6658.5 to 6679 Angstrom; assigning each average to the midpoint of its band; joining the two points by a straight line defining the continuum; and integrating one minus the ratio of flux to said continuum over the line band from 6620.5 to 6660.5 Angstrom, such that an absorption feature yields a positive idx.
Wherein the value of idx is 3.2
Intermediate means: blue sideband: 4.02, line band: 3.61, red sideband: 3.84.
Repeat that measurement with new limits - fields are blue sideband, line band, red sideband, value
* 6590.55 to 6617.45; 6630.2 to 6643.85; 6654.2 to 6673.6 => 1.6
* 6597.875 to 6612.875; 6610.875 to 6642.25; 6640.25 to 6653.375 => 1.3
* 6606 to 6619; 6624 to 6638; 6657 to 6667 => 1.9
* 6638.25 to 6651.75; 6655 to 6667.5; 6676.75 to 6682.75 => -1.7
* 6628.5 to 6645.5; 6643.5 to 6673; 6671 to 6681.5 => -2.5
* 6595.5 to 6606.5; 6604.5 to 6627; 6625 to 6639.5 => 0.3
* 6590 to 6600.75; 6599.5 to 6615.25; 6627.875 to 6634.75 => 0.2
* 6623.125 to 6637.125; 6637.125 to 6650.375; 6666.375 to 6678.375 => 0.0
